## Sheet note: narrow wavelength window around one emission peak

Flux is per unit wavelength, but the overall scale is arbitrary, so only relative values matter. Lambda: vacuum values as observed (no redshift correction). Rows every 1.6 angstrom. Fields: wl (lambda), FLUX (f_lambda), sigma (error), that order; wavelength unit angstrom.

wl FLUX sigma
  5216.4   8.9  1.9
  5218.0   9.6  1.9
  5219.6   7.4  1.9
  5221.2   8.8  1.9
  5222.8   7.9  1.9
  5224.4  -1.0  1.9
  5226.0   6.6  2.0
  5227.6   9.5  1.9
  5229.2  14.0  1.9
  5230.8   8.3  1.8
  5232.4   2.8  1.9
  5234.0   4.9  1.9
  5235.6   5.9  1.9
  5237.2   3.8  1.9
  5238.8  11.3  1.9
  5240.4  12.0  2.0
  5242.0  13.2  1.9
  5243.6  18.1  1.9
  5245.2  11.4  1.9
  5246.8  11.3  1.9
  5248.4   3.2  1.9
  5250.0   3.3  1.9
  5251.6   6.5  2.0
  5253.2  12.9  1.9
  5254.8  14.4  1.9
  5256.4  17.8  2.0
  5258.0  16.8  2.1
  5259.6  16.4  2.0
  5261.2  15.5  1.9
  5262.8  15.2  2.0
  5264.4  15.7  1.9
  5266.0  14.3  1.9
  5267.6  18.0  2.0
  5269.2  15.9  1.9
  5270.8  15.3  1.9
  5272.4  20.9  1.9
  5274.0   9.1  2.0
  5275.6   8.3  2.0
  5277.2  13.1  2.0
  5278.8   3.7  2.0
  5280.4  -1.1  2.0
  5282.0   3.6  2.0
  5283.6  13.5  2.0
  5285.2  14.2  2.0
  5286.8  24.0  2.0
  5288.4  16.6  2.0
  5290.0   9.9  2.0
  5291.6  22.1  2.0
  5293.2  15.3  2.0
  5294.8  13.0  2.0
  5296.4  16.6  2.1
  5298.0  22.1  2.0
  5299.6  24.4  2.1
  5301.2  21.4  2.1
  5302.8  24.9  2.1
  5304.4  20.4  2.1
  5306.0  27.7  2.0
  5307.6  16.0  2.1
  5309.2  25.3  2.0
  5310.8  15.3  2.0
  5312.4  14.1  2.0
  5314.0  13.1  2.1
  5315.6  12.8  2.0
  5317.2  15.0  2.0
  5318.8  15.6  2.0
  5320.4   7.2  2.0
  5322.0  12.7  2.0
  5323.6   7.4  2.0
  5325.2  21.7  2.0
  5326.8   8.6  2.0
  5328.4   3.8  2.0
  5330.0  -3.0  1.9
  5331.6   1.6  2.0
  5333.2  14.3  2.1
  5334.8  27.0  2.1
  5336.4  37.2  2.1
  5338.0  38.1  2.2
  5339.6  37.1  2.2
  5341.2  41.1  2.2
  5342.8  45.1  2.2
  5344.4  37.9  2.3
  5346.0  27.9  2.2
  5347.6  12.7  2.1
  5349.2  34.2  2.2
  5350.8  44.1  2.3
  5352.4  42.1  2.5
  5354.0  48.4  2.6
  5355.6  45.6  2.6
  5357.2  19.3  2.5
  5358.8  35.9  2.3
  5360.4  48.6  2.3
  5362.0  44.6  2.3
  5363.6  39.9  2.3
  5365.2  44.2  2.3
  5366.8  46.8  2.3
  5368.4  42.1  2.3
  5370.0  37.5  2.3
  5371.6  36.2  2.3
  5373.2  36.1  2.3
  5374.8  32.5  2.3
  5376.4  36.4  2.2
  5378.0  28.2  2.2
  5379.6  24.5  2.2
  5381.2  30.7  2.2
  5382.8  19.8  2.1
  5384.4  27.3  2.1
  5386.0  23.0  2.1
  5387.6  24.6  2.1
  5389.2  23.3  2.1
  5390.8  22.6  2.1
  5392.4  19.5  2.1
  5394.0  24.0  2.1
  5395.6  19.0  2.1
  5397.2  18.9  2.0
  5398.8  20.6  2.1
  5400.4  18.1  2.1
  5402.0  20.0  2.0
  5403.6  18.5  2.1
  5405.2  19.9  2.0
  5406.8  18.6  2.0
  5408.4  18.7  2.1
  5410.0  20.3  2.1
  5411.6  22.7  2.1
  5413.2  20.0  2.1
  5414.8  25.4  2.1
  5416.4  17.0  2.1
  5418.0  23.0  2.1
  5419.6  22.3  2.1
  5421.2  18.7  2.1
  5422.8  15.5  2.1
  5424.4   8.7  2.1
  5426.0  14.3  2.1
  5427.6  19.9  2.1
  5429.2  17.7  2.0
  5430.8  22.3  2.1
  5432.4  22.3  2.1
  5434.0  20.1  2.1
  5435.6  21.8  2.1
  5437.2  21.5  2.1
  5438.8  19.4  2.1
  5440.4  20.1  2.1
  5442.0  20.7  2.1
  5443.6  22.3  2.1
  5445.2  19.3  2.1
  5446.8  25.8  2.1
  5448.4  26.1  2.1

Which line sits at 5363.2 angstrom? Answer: Lyman alpha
